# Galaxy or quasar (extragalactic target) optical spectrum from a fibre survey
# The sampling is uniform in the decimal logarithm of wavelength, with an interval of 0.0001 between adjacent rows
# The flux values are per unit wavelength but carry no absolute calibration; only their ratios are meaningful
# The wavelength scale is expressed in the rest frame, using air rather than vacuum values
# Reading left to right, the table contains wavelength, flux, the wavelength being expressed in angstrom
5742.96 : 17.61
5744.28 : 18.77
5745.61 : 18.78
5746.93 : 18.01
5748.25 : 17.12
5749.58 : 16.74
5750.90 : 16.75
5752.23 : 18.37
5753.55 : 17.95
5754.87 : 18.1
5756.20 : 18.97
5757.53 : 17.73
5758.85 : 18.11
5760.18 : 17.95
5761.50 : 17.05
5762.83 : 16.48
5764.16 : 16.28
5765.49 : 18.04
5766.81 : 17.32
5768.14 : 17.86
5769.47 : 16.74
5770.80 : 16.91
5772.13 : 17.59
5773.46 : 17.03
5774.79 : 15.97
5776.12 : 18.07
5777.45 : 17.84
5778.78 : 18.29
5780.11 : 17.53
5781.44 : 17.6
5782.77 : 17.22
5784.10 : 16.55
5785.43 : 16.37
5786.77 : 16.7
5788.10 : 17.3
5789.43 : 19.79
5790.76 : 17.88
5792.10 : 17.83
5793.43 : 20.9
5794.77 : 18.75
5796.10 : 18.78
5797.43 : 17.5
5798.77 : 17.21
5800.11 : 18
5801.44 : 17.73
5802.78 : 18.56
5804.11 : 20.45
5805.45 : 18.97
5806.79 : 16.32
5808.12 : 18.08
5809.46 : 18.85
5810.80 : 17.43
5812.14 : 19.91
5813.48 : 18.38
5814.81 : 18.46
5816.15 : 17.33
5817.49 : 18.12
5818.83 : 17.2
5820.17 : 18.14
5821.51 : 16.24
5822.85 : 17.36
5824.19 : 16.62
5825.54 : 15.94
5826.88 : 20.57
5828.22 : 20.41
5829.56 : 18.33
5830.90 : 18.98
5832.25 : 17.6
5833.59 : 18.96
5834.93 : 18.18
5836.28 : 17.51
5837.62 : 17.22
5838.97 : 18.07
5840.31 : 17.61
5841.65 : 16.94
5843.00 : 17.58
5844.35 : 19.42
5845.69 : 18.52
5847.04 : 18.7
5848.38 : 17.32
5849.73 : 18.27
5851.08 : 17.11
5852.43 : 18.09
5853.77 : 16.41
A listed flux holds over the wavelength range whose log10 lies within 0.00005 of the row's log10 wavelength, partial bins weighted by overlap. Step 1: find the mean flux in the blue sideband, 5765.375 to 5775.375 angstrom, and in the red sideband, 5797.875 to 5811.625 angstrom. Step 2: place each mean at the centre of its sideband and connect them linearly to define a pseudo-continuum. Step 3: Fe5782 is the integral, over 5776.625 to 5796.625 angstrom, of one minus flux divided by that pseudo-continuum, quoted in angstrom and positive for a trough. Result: -0.37 angstrom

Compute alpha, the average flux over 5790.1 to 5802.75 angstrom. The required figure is 18.3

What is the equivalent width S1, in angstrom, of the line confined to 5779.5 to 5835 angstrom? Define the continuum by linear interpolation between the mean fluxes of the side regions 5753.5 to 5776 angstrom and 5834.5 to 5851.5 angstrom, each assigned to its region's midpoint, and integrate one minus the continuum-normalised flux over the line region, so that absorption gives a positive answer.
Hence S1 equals -1.3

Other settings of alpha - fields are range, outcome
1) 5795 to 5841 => 18.1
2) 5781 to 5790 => 17.3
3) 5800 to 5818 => 18.3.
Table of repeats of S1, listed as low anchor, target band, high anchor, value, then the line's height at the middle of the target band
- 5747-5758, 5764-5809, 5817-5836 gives 0.20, 17.9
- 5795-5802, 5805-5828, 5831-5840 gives 0.03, 17.9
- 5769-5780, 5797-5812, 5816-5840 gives -0.43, 17.7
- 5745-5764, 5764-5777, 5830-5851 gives 0.38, 17.7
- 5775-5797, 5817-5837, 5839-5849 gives 0.00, 18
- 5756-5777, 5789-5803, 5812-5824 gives -0.66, 17.6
